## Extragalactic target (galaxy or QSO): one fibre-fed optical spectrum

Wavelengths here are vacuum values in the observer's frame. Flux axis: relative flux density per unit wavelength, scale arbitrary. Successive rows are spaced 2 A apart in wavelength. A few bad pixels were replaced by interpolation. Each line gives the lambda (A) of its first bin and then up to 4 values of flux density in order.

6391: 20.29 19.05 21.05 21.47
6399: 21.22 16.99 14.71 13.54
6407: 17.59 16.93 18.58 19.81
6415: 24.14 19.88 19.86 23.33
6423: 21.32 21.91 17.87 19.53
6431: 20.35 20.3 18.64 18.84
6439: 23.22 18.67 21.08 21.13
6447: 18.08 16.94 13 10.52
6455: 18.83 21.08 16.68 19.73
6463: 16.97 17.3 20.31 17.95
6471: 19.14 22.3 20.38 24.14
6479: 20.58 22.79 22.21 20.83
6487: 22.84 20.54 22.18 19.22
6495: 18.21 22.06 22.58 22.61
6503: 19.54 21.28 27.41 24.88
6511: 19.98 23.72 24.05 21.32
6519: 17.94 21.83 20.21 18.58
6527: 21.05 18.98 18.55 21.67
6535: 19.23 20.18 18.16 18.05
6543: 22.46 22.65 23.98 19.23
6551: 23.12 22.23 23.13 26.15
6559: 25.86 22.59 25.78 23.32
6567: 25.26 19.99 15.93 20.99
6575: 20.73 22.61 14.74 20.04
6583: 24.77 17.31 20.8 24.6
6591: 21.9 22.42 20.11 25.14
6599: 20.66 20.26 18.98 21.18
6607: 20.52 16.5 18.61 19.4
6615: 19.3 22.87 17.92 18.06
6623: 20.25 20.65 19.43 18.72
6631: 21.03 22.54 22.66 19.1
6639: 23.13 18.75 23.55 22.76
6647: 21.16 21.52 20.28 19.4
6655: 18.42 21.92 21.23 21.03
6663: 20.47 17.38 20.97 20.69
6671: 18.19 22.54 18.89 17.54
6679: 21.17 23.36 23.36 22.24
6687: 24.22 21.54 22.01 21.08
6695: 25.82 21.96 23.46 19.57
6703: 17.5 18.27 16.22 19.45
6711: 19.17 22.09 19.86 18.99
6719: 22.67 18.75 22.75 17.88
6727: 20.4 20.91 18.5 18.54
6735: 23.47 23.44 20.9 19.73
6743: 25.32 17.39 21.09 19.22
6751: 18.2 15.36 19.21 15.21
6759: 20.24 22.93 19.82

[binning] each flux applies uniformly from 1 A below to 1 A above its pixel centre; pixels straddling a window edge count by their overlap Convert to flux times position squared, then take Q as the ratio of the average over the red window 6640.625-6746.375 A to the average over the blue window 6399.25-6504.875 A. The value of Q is 1.14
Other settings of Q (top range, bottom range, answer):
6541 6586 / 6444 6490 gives 1.17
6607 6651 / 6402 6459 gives 1.15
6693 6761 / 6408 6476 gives 1.14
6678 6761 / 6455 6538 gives 1.06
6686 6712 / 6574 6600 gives 1.01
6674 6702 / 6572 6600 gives 1.06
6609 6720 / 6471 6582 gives 1.00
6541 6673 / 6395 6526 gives 1.10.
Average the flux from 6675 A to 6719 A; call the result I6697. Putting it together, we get 20.9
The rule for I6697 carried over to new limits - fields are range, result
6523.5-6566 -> 21.6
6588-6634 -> 20.5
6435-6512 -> 20.1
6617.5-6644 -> 20.5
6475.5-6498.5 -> 21.4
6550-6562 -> 23.8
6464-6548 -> 21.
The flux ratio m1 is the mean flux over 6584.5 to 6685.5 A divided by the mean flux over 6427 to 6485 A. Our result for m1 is 1.07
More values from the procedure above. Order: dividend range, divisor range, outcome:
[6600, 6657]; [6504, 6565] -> 0.93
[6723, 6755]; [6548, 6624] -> 0.95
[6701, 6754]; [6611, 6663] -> 0.97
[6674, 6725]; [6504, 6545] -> 0.99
